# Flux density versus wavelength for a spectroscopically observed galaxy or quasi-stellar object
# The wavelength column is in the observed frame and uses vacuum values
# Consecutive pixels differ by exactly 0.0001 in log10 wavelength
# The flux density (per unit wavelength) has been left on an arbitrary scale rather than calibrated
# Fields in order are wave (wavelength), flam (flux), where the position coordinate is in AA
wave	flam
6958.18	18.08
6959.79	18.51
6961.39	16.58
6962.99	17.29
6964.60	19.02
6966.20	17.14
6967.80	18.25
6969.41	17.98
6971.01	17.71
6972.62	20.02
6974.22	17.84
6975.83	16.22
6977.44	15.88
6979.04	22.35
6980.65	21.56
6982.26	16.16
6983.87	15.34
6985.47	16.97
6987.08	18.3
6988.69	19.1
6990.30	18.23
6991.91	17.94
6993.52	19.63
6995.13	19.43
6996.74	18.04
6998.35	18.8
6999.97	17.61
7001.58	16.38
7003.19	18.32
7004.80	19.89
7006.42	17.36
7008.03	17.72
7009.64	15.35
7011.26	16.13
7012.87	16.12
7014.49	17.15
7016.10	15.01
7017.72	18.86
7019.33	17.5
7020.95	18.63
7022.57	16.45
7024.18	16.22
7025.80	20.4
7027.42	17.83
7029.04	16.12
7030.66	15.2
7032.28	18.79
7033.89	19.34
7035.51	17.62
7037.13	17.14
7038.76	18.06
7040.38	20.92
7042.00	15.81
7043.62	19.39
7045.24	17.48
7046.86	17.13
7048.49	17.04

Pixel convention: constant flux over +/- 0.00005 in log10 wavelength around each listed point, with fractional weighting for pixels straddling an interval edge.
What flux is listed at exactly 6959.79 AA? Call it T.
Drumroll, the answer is 18.51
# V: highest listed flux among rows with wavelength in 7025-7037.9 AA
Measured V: 20.4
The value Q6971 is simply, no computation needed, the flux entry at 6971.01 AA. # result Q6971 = 17.71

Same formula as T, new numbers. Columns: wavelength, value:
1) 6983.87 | 15.34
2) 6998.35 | 18.8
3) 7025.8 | 20.4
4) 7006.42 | 17.36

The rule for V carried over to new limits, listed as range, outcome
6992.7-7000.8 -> 19.63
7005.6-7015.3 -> 17.72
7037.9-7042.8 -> 20.92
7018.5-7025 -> 18.63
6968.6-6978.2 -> 20.02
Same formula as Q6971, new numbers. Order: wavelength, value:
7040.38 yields 20.92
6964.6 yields 19.02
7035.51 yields 17.62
